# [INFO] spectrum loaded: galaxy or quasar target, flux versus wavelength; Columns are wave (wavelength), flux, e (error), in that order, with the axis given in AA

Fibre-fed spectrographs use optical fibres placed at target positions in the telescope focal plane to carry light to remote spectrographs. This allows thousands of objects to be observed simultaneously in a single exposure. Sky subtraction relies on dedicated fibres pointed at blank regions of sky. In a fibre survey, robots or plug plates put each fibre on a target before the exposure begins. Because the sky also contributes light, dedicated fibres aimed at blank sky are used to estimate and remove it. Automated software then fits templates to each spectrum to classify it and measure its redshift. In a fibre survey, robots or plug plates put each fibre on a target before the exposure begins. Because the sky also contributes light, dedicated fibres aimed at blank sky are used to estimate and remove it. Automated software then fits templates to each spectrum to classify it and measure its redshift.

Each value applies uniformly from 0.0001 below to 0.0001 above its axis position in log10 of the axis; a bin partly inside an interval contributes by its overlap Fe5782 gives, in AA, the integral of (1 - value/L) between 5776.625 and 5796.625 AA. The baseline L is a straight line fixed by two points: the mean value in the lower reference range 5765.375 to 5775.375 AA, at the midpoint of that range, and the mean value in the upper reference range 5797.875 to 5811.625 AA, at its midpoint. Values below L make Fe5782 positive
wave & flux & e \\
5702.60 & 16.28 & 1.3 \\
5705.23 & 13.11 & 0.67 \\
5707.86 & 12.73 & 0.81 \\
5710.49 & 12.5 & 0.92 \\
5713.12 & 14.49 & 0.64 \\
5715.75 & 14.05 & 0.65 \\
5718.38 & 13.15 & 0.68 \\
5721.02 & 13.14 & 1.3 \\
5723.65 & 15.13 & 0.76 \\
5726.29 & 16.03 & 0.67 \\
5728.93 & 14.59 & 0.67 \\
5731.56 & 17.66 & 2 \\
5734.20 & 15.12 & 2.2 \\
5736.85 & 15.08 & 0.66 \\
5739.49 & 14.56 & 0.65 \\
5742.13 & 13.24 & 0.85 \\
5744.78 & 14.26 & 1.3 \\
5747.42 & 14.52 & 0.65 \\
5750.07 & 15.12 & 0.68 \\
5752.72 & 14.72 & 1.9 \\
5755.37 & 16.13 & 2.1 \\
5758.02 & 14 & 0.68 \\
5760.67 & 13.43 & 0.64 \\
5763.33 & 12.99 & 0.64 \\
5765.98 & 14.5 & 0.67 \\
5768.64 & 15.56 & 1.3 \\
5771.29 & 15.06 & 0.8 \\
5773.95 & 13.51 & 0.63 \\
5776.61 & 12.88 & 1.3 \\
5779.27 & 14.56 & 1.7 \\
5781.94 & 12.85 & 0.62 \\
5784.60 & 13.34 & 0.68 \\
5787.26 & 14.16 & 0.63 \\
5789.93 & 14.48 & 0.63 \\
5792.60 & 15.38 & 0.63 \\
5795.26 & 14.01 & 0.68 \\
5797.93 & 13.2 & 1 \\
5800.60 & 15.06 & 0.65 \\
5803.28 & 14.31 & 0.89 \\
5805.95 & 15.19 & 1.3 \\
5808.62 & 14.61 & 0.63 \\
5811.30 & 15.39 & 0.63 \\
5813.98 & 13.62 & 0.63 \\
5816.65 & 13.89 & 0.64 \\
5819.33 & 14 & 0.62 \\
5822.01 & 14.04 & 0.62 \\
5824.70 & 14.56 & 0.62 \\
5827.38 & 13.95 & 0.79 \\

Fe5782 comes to 0.88 AA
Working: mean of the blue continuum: 14.7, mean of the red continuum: 14.7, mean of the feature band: 14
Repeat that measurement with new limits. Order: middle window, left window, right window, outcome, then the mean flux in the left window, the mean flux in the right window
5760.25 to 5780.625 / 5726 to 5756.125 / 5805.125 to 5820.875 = 1.0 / 15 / 14.4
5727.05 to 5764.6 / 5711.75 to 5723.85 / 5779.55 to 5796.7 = -2.0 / 13.9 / 14.1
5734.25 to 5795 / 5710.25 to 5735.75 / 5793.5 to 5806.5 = 0.8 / 14.7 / 14.3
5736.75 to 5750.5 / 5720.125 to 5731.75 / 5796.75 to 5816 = 0.6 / 15.2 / 14.5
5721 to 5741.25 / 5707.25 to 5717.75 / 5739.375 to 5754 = -1.9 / 13.5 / 14.4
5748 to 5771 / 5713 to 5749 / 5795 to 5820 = -0.1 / 14.7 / 14.4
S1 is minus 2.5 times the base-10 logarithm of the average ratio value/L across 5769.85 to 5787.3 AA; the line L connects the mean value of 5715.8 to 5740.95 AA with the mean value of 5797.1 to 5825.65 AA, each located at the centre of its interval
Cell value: 0.06 mag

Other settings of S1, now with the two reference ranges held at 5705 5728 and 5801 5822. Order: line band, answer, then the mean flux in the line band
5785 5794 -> -0.02 mag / 14.5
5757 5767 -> 0.03 mag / 13.7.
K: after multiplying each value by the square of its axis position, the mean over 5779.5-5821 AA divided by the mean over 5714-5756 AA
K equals 1.0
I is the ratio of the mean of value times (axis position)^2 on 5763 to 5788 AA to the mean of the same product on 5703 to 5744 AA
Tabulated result 1.0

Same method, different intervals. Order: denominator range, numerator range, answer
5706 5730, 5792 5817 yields 1.07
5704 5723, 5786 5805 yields 1.11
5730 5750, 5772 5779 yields 0.92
